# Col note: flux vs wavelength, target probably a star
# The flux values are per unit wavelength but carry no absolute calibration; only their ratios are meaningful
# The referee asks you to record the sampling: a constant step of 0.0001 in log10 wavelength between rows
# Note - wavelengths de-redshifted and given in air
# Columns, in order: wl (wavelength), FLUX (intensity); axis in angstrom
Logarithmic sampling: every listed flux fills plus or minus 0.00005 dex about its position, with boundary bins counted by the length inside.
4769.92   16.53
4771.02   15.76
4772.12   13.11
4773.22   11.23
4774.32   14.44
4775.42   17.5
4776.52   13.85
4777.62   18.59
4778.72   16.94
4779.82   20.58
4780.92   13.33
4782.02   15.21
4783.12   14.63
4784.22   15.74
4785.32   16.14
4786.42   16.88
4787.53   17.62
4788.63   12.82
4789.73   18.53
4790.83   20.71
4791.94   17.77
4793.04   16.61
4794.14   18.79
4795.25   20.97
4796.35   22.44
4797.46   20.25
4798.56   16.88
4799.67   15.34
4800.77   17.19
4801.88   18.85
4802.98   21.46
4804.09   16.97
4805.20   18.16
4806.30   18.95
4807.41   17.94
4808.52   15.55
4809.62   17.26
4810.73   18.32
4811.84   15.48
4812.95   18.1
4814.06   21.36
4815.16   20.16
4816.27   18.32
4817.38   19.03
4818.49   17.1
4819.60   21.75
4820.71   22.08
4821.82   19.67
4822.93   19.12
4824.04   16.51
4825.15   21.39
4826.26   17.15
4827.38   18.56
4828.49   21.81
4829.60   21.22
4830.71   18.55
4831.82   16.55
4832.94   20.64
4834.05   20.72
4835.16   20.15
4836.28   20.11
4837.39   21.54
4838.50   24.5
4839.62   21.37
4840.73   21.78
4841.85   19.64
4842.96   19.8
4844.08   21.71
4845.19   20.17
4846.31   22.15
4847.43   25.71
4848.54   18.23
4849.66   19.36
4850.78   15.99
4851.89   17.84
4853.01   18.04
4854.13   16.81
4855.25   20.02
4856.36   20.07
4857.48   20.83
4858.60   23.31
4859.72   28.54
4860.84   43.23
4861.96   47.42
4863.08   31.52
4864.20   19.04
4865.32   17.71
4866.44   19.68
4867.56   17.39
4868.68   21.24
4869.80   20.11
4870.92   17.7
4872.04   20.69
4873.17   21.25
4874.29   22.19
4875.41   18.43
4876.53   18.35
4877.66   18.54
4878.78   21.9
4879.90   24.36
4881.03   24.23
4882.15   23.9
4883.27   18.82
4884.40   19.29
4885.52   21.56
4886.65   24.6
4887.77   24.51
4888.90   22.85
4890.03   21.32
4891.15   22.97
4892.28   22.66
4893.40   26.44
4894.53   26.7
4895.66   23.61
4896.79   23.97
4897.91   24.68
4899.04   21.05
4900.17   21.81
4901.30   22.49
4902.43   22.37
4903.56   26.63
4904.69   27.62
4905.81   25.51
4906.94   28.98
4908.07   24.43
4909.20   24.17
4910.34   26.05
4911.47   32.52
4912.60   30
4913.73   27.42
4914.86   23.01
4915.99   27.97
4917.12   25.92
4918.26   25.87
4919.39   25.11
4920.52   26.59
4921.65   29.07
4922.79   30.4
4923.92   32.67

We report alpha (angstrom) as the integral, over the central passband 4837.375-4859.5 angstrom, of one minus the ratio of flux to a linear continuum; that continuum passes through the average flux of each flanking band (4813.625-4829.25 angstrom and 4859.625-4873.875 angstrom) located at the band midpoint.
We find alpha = 2.1 angstrom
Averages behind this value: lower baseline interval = 19.6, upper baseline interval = 24.9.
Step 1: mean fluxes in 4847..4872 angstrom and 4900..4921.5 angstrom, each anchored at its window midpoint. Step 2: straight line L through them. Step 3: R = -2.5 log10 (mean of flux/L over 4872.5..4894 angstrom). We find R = 0.108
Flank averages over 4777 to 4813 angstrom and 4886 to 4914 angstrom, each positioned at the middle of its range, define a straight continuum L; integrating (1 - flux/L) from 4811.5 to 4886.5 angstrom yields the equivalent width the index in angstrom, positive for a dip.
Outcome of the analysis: 0.89 angstrom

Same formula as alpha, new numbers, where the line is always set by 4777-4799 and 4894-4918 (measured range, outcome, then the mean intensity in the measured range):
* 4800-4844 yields 1.15 angstrom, 19.4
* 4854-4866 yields -2.15 angstrom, 26.5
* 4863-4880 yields 2.20 angstrom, 20.2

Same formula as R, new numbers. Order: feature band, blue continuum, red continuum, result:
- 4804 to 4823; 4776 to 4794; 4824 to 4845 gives 0.01 mag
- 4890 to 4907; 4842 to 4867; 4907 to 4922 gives 0.07 mag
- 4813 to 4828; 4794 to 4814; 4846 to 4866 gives 0.03 mag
